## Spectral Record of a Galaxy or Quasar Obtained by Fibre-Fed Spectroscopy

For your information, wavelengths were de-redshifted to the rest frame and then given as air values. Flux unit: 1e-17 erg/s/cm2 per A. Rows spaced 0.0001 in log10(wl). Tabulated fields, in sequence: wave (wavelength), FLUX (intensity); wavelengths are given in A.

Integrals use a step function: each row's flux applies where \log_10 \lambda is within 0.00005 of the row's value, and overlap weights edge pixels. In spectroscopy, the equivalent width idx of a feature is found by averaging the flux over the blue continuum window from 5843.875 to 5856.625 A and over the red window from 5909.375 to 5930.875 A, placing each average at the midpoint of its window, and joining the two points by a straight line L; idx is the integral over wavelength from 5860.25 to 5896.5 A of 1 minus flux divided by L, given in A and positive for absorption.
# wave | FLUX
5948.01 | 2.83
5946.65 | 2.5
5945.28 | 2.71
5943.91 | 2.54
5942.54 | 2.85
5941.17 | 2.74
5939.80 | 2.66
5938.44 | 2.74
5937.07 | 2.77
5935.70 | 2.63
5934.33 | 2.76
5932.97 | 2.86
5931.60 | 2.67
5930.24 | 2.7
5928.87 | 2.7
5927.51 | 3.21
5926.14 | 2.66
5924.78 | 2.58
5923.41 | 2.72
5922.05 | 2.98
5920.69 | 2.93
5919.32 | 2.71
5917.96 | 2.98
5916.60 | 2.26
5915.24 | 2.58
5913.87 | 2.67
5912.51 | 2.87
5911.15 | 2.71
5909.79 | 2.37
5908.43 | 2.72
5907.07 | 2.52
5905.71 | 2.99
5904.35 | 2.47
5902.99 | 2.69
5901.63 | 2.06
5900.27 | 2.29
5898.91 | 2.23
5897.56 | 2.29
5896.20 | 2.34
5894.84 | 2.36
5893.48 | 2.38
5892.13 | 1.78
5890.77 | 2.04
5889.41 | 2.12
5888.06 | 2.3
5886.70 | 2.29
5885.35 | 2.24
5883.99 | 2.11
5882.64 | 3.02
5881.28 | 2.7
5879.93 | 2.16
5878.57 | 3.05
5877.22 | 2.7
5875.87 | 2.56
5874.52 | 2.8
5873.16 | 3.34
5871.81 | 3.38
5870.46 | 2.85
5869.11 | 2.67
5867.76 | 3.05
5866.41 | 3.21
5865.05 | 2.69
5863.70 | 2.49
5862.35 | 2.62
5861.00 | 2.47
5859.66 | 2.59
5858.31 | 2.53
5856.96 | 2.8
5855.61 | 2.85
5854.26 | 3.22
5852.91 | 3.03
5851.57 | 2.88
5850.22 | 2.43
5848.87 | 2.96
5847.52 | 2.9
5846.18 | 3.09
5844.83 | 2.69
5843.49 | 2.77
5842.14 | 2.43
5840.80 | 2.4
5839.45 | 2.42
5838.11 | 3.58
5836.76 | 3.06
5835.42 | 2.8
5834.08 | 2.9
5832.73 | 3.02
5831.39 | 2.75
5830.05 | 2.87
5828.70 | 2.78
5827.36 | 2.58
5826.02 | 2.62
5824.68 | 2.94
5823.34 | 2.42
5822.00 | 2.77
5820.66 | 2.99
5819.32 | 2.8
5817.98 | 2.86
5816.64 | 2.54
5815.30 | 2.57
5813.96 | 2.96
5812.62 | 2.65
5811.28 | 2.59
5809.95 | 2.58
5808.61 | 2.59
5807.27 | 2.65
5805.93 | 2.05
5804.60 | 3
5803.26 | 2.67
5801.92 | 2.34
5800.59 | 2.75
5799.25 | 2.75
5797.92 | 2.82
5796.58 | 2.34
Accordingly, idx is 3.1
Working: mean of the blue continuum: 2.89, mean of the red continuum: 2.73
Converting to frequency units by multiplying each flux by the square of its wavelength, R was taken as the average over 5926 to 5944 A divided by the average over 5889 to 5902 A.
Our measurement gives 1.3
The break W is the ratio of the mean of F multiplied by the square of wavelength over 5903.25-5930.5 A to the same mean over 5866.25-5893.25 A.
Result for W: 1.06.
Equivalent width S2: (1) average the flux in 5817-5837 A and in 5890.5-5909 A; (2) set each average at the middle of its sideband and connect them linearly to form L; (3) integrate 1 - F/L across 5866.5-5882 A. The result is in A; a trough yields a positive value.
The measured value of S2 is -2.0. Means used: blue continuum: 2.8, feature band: 2.86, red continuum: 2.37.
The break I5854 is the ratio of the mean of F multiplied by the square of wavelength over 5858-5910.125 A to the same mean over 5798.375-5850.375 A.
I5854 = 0.95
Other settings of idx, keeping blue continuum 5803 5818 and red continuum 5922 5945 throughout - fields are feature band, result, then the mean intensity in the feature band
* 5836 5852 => -0.8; 2.8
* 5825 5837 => -0.7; 2.82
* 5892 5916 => 2.1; 2.48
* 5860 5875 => -1.0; 2.86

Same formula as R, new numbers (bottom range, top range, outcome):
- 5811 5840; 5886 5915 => 0.88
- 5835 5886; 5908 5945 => 1.00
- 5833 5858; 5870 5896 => 0.90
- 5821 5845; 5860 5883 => 1.02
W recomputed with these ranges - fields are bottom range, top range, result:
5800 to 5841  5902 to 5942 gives 1.03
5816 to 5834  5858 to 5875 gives 1.04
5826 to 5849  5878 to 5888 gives 0.90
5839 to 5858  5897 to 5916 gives 0.93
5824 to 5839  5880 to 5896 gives 0.81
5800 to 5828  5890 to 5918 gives 0.95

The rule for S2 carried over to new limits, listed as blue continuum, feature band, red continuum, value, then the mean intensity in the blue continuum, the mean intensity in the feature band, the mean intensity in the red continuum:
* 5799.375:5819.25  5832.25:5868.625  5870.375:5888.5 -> -2.0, 2.64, 2.81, 2.68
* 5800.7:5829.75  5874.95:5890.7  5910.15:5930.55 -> 1.5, 2.67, 2.47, 2.75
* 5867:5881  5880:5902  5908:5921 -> 3.9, 2.86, 2.28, 2.67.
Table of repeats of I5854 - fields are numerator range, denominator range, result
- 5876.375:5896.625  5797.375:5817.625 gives 0.93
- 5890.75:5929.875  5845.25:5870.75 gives 0.93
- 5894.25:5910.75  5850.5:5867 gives 0.90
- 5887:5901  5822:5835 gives 0.82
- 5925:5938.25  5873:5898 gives 1.15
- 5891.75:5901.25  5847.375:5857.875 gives 0.79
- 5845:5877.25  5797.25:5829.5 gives 1.08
